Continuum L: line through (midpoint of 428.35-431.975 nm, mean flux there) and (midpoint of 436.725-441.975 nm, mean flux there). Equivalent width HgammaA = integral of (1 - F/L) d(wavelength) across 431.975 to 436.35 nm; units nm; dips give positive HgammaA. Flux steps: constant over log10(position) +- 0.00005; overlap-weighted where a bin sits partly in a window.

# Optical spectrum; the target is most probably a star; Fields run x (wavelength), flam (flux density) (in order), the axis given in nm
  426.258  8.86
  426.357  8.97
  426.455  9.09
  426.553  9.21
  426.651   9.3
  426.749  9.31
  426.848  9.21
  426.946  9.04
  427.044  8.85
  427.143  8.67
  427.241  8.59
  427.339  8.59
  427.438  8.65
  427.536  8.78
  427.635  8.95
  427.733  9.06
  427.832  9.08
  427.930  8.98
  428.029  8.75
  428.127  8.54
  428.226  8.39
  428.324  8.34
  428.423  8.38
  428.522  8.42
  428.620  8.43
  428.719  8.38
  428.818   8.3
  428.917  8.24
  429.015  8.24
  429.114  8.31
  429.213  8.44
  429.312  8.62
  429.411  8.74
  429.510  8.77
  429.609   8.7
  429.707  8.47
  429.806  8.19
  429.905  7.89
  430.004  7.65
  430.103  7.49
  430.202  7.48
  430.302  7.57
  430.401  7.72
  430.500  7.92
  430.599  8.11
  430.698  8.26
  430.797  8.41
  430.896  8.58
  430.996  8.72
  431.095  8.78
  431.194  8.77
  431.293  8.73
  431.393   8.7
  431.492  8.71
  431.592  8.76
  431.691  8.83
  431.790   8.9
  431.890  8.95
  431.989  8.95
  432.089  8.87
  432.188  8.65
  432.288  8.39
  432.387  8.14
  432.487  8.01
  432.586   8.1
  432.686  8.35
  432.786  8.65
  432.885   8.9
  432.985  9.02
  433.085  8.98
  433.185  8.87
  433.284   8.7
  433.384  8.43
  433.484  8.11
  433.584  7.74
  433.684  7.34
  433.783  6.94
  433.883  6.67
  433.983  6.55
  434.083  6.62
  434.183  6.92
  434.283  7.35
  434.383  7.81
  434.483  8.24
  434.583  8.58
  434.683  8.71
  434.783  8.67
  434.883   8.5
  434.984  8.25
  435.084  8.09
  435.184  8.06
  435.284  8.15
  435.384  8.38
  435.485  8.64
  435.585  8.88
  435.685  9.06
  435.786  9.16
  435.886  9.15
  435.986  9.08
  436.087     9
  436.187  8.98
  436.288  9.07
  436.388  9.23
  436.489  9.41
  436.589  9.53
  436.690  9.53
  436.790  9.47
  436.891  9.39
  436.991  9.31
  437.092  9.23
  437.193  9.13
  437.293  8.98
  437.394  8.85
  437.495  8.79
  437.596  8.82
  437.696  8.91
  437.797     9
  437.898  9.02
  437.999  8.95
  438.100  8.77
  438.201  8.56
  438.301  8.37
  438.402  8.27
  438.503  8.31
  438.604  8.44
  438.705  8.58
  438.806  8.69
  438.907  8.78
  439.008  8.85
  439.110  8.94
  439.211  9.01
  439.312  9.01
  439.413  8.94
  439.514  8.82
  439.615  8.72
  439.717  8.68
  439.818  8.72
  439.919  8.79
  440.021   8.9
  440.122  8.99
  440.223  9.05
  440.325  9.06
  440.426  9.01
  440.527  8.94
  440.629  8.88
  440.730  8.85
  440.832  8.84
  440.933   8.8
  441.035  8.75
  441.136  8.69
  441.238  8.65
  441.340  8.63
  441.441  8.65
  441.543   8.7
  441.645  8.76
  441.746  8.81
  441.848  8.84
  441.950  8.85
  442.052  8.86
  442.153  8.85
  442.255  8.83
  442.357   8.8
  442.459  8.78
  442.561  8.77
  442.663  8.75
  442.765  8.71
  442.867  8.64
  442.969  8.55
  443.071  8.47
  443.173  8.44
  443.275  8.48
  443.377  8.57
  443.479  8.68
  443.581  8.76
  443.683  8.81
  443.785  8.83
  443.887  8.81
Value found 0.14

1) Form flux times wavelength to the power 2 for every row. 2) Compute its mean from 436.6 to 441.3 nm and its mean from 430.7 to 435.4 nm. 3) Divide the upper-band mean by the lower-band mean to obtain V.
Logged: 1.1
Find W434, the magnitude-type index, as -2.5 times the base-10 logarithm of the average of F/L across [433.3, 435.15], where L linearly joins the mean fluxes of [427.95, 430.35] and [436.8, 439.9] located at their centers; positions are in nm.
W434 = 0.11 mag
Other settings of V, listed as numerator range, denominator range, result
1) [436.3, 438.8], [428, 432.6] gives 1.10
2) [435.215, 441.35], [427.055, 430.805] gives 1.11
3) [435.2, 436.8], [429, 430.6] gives 1.14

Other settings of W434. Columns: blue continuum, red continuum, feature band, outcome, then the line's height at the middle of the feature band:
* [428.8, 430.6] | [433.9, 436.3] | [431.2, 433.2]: -0.058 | 8.22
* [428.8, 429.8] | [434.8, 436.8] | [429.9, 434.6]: 0.061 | 8.66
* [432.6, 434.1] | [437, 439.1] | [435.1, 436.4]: -0.050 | 8.41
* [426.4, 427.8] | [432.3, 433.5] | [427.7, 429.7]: 0.036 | 8.84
